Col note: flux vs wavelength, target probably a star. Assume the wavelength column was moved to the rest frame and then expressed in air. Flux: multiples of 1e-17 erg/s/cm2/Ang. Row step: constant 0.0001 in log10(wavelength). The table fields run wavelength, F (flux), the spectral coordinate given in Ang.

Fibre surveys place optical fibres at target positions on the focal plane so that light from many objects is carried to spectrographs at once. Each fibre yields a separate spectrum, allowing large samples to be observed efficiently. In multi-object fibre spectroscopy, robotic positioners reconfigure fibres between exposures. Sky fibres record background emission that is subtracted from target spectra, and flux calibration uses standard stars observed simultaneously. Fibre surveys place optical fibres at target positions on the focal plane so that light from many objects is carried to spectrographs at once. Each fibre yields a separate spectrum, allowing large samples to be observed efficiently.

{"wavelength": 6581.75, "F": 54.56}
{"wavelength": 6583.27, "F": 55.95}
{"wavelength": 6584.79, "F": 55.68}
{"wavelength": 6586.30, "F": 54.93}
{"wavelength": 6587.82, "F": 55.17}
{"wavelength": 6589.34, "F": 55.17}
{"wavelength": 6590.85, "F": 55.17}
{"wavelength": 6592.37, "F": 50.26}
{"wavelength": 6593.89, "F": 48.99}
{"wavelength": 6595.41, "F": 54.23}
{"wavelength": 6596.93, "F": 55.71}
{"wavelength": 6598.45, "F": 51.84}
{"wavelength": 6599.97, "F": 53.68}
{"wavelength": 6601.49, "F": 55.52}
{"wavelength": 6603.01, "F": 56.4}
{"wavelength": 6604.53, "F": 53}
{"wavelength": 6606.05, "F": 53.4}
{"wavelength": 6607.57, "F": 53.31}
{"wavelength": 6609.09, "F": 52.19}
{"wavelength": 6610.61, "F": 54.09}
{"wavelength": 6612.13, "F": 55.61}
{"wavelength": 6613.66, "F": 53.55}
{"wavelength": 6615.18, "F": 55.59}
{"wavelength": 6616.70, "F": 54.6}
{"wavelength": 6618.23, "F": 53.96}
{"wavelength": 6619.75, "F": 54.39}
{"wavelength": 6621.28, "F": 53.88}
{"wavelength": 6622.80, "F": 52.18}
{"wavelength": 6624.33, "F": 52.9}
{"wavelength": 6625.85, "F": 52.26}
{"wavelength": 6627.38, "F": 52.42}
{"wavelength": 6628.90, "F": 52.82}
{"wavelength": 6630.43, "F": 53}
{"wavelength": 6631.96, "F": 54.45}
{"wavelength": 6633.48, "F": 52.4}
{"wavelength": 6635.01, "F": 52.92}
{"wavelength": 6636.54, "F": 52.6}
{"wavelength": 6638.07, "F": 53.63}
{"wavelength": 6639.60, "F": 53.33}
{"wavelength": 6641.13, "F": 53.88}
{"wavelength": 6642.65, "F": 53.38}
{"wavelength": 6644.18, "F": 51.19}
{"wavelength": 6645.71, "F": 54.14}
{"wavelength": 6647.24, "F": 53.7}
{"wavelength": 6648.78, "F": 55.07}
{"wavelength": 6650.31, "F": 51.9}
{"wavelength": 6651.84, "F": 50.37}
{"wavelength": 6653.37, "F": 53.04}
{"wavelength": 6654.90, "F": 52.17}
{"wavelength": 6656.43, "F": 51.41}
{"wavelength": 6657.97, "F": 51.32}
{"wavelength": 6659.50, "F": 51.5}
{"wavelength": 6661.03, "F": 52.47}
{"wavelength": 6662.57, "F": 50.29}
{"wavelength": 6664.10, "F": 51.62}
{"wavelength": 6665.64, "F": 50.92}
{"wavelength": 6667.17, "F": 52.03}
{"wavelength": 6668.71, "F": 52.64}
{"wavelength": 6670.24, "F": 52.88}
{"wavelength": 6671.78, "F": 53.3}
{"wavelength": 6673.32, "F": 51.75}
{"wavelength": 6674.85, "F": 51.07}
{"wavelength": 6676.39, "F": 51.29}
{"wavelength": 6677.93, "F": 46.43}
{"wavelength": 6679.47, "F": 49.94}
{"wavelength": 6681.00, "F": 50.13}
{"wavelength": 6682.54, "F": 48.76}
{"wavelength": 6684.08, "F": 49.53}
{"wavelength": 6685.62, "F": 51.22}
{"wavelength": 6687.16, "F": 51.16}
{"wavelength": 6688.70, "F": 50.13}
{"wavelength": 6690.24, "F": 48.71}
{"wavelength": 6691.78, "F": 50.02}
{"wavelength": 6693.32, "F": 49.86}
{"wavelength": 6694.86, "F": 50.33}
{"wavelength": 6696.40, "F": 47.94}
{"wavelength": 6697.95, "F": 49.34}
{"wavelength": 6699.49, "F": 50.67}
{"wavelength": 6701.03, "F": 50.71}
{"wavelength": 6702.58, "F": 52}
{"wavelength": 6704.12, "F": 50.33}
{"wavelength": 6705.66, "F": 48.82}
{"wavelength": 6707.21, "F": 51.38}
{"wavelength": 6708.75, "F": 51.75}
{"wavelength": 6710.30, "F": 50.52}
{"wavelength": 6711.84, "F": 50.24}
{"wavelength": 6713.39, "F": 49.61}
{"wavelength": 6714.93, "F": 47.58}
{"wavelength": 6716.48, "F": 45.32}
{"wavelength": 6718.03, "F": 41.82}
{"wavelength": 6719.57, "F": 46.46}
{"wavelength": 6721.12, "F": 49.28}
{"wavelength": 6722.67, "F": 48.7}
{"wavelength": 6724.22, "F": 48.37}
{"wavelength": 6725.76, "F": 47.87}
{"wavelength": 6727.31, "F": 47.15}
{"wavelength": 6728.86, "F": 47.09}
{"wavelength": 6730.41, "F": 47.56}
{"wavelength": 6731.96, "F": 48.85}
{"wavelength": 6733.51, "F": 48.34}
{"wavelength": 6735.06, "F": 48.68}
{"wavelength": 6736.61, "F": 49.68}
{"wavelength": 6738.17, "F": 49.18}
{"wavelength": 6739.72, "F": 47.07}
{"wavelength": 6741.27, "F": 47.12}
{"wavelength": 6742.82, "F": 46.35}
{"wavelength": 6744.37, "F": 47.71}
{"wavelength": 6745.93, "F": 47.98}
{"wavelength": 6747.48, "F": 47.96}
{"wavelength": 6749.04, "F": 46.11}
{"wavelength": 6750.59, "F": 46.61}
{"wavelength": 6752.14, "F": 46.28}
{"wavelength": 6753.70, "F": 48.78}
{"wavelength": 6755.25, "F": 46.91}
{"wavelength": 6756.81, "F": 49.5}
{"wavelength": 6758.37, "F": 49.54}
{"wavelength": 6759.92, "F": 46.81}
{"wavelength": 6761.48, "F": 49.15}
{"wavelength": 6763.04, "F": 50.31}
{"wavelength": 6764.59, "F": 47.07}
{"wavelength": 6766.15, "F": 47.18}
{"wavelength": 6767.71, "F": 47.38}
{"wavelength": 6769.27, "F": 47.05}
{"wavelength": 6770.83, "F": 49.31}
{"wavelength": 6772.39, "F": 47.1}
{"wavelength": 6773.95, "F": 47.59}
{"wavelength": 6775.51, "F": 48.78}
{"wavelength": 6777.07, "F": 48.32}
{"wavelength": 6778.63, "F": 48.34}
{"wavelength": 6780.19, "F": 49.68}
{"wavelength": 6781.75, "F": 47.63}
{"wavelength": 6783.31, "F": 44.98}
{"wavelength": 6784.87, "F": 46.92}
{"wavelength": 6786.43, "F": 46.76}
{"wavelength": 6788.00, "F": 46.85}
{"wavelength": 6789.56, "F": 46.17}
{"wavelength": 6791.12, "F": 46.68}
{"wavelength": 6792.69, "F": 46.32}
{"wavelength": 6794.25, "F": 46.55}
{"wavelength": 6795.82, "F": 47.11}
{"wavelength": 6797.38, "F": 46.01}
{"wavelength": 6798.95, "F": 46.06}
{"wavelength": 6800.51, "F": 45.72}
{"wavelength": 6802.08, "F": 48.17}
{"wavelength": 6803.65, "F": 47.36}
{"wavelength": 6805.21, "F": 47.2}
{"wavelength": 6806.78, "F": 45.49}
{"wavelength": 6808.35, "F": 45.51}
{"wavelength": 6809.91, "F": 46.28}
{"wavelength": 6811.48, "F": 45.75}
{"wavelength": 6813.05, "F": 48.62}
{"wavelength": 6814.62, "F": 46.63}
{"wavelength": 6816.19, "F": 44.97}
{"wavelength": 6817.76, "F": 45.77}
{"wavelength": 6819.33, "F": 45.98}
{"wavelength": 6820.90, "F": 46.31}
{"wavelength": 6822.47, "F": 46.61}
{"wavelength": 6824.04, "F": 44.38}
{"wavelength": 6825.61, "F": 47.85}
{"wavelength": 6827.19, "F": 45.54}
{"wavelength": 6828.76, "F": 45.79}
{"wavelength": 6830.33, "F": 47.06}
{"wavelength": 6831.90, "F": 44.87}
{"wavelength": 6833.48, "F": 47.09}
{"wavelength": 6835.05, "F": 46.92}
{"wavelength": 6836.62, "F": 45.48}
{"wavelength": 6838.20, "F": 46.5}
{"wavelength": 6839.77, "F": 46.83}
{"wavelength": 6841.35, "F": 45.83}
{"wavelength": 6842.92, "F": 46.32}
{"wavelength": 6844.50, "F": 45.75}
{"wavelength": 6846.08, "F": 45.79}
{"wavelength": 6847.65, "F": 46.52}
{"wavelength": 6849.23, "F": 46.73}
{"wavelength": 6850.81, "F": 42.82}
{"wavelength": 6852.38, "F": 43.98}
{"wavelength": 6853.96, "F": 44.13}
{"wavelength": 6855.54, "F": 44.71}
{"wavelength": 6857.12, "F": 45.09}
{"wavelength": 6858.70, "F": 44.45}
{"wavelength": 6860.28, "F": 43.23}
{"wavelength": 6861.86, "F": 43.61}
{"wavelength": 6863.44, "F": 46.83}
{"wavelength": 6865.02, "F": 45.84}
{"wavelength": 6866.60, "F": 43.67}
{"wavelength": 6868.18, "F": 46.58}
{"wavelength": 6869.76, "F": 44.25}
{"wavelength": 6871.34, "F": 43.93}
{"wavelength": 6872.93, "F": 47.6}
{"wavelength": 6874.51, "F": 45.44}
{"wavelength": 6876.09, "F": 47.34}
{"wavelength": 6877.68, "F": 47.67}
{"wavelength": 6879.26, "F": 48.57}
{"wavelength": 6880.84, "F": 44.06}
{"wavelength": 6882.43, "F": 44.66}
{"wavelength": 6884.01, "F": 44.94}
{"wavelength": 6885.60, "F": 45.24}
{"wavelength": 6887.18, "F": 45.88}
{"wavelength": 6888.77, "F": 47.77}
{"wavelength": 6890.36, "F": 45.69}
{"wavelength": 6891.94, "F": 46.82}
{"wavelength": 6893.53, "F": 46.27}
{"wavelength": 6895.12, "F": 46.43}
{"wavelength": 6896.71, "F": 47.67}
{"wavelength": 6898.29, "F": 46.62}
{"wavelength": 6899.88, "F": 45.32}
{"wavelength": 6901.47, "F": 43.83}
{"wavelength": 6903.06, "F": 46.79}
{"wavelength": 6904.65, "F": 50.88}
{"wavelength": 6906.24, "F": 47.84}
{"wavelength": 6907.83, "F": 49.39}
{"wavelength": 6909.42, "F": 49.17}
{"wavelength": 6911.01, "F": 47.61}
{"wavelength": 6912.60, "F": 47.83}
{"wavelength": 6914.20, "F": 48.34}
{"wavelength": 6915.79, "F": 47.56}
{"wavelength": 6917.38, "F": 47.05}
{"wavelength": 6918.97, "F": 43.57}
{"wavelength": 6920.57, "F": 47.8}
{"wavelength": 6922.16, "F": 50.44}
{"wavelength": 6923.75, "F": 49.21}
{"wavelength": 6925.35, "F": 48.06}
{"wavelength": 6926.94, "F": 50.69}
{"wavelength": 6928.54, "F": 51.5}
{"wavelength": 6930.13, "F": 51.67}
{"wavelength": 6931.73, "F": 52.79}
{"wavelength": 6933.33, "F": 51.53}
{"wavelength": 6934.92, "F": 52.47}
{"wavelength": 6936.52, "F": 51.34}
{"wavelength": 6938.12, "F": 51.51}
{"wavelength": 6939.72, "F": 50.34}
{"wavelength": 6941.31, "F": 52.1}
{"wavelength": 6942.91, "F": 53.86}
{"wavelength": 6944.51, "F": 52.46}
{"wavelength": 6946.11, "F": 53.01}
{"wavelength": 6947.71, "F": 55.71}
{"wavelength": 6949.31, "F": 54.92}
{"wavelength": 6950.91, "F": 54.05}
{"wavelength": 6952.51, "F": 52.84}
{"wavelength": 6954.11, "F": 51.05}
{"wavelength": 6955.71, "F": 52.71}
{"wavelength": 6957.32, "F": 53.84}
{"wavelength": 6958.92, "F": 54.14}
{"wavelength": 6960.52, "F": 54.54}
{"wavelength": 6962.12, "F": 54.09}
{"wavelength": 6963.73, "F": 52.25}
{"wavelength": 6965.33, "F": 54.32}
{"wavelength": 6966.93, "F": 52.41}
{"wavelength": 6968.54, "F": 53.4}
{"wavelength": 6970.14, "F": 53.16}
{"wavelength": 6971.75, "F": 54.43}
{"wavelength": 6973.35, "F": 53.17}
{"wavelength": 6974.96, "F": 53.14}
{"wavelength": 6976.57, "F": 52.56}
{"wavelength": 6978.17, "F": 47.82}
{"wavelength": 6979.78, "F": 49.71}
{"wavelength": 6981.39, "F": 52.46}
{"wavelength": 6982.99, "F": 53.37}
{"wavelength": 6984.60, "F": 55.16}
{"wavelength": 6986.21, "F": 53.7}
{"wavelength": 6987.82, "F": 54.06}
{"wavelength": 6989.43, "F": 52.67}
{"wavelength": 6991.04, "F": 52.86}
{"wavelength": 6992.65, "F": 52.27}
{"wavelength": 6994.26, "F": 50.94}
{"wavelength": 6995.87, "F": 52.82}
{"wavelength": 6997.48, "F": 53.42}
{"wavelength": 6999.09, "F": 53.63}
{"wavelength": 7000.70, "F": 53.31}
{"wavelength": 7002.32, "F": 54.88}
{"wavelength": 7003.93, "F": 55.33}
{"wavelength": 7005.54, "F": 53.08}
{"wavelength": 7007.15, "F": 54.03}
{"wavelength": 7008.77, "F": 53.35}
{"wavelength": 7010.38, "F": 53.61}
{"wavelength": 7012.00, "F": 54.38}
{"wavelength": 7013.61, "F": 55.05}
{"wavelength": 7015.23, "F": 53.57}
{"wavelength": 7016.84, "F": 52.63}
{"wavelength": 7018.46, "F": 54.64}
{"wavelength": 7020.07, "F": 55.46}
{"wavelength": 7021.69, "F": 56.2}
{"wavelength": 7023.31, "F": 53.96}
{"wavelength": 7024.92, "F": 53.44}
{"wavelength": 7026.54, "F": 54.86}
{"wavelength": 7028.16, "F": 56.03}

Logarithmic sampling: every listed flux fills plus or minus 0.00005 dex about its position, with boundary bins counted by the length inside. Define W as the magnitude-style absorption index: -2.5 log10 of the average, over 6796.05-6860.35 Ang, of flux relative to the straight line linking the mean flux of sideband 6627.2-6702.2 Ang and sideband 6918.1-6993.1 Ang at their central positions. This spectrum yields 0.13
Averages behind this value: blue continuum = 51.5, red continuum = 52.2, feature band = 45.9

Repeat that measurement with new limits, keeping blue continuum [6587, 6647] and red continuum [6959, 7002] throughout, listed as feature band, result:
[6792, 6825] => 0.15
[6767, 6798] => 0.13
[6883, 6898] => 0.15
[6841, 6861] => 0.18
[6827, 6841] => 0.15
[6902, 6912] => 0.10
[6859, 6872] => 0.19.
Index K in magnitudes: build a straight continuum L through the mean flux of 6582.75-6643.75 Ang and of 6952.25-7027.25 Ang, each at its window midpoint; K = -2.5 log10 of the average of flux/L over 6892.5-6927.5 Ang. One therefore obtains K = 0.125 mag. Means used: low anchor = 53.7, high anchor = 53.4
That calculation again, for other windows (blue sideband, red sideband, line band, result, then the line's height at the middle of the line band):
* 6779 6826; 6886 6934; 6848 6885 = 0.05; 47.4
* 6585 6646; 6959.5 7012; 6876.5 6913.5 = 0.14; 53.3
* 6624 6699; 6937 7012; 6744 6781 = 0.09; 52.1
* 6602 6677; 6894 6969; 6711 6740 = 0.09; 52.2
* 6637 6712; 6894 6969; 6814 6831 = 0.11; 50.8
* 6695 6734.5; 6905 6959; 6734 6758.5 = 0.03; 49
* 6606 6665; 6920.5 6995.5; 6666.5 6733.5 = 0.07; 52.9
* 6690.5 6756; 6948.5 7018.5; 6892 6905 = 0.11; 51.7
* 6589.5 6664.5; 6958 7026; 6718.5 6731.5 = 0.12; 53.2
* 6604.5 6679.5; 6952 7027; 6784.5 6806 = 0.14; 53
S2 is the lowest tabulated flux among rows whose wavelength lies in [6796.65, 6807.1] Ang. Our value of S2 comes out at 45.49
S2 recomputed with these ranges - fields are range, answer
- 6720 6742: 47.07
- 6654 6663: 50.29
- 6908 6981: 43.57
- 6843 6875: 42.82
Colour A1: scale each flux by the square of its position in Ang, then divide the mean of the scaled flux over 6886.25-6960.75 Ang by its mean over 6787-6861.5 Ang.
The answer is 1.1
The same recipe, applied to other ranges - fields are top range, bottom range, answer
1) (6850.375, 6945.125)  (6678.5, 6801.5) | 1.03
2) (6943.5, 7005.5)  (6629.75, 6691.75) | 1.13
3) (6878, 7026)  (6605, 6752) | 1.09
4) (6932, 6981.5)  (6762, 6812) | 1.18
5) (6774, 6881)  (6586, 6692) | 0.93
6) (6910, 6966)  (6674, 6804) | 1.13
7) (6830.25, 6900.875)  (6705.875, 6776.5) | 0.99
